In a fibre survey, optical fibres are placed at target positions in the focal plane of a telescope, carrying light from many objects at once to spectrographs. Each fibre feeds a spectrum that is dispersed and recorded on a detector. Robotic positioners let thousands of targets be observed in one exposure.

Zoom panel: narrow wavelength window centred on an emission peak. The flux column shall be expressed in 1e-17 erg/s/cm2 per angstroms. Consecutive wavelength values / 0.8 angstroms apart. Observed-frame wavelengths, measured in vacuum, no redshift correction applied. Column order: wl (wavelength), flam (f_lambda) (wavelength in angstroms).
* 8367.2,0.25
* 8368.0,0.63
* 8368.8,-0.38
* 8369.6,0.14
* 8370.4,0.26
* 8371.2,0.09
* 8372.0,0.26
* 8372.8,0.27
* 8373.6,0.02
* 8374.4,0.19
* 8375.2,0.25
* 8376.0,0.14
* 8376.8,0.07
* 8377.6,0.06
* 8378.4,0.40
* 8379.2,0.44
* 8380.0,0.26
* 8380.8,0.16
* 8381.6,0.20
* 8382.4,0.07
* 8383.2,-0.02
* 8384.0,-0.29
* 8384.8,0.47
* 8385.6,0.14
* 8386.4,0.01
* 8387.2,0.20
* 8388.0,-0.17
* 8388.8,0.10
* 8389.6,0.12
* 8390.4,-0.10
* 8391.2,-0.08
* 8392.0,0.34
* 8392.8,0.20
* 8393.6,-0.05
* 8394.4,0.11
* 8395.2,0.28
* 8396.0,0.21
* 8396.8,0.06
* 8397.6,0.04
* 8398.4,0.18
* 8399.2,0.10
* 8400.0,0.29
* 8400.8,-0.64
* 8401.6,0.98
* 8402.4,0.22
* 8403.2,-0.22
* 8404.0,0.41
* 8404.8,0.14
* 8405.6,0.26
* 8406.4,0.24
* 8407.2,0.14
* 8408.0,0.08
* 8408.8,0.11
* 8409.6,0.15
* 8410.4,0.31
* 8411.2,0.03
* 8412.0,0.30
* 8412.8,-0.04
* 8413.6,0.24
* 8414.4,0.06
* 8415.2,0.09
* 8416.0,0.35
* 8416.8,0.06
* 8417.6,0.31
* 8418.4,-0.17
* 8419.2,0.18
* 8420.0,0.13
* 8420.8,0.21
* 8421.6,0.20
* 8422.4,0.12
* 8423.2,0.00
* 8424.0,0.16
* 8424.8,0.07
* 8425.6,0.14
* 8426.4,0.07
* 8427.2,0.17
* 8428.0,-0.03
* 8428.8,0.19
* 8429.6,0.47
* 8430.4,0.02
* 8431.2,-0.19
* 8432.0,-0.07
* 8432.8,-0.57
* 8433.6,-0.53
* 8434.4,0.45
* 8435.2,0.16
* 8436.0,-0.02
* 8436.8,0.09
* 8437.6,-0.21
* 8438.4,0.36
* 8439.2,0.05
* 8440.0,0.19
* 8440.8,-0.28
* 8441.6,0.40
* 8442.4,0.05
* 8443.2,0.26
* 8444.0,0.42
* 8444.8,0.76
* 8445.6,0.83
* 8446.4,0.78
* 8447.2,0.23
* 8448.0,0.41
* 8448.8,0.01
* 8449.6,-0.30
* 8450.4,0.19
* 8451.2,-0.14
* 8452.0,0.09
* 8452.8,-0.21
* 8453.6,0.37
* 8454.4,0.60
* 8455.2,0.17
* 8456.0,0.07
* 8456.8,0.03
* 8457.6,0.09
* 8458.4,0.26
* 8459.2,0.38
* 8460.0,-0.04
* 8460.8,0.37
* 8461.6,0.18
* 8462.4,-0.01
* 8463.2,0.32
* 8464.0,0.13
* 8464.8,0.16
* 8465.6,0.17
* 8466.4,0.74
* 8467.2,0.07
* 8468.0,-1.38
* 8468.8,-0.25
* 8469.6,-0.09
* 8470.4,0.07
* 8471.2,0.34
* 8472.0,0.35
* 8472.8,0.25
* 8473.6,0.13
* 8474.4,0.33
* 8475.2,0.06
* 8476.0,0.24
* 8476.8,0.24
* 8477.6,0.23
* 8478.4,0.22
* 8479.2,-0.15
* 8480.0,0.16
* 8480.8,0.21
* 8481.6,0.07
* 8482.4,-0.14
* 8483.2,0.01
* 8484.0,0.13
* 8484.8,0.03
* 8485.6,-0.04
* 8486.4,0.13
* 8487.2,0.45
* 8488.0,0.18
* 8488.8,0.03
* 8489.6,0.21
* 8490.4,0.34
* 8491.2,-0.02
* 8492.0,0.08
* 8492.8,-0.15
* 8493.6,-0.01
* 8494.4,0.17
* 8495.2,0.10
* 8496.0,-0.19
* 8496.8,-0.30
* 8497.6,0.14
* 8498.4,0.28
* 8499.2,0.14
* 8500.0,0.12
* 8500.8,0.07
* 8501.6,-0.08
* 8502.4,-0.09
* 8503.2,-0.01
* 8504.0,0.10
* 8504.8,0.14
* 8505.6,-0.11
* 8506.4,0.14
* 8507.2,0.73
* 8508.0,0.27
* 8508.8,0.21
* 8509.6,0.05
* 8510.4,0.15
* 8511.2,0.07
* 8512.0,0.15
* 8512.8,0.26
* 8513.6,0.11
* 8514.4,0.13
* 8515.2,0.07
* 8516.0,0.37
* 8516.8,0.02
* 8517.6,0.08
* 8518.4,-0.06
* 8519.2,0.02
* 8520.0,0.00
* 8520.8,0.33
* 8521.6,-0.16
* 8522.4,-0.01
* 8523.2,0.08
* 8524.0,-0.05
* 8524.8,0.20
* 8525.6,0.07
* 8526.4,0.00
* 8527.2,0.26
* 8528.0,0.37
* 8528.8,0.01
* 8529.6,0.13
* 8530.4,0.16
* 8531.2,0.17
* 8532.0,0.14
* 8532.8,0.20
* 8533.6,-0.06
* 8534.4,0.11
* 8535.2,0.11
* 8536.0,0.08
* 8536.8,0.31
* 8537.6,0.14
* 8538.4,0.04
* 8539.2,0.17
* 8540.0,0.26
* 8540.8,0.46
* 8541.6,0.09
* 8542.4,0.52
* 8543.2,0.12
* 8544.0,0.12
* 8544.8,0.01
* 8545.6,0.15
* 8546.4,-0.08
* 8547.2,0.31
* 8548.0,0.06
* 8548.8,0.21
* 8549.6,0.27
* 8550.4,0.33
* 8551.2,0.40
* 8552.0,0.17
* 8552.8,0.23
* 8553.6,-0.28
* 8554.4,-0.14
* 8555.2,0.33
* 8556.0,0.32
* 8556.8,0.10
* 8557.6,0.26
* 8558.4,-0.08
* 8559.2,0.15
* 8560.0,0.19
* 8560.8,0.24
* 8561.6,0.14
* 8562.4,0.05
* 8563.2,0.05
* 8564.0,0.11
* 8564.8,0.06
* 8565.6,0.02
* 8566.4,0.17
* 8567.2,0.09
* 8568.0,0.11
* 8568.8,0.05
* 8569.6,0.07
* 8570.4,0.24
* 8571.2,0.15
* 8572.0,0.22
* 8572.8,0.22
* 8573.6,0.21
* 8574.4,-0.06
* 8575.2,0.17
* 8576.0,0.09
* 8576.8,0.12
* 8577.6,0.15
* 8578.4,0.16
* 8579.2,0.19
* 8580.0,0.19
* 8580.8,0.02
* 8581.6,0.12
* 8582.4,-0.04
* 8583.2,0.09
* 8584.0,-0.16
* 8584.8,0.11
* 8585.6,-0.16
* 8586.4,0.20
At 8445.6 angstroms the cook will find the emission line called H-alpha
